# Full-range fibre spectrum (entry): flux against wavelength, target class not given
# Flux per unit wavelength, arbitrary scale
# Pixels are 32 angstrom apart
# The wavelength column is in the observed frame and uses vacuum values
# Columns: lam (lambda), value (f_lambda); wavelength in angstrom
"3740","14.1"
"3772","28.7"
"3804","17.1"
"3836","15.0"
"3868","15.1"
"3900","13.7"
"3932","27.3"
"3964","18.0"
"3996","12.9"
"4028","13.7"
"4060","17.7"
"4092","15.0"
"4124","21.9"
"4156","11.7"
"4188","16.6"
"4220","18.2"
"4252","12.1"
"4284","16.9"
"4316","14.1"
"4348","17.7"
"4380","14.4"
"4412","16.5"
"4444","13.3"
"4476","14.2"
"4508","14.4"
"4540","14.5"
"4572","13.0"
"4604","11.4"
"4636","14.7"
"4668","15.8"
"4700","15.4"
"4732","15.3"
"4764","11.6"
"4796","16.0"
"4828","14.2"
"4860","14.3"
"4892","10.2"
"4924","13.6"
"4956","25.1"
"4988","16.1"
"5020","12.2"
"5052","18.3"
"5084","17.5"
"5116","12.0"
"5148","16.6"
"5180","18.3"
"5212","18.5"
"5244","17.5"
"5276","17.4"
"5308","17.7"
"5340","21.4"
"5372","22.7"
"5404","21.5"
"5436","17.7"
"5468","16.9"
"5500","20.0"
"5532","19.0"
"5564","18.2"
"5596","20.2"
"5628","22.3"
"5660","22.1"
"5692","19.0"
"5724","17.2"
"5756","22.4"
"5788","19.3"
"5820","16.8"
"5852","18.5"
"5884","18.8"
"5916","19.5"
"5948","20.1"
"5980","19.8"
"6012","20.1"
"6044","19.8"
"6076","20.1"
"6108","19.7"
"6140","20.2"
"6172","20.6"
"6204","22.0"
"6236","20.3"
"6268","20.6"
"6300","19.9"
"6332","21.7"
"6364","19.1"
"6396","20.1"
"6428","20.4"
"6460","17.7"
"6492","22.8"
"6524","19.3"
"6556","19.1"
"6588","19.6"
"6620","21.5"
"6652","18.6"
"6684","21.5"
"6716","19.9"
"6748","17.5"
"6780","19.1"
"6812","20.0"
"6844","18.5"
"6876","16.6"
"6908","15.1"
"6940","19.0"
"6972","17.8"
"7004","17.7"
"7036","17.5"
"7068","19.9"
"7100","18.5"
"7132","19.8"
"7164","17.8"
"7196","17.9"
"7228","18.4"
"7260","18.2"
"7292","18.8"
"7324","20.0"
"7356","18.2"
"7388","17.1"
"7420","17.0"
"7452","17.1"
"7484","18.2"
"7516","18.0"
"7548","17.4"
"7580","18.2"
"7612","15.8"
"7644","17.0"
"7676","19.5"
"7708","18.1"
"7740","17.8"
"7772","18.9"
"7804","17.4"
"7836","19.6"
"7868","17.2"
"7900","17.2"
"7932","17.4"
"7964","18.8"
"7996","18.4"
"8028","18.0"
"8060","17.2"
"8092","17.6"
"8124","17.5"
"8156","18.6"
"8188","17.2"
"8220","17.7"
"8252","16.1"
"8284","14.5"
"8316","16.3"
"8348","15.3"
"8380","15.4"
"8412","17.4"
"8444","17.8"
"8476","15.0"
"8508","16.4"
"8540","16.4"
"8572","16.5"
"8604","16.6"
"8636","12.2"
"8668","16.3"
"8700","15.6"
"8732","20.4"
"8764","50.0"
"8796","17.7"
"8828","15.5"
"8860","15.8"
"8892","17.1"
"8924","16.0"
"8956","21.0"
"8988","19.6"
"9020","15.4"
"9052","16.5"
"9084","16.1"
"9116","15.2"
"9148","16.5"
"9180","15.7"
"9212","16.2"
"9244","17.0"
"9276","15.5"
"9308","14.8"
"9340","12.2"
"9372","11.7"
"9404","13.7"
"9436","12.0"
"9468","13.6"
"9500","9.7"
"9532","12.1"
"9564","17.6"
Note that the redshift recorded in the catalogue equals 0.33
